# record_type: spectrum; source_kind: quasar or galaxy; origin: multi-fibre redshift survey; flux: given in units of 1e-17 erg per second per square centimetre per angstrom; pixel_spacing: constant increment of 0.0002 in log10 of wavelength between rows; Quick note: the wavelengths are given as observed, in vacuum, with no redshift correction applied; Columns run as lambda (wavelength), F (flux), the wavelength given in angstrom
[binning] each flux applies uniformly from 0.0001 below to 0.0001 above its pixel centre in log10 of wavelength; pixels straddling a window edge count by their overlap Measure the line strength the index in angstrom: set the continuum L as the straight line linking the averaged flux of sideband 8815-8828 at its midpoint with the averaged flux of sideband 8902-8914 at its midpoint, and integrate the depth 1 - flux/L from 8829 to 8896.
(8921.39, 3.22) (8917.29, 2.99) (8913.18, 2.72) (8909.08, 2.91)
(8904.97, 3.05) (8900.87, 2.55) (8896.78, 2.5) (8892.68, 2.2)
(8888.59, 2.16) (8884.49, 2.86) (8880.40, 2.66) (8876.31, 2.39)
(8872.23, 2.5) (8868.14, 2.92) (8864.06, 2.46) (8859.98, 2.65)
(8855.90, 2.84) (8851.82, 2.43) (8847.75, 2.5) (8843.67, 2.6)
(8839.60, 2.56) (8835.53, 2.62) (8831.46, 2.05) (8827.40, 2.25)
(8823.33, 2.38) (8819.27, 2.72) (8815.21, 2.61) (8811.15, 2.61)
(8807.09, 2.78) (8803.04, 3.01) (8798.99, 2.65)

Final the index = 3.9 angstrom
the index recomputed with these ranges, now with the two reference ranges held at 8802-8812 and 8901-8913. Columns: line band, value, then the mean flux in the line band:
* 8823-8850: 3.79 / 2.43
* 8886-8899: 2.48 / 2.31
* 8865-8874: 0.50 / 2.69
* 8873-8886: 1.08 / 2.62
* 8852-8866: 1.06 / 2.62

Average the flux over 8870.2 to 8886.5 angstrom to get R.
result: 2.6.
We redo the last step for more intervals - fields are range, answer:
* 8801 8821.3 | 2.75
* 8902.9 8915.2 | 2.89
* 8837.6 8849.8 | 2.55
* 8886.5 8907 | 2.49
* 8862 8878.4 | 2.57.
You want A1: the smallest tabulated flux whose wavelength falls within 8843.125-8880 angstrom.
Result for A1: 2.39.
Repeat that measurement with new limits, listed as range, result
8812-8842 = 2.05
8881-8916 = 2.16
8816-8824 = 2.38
